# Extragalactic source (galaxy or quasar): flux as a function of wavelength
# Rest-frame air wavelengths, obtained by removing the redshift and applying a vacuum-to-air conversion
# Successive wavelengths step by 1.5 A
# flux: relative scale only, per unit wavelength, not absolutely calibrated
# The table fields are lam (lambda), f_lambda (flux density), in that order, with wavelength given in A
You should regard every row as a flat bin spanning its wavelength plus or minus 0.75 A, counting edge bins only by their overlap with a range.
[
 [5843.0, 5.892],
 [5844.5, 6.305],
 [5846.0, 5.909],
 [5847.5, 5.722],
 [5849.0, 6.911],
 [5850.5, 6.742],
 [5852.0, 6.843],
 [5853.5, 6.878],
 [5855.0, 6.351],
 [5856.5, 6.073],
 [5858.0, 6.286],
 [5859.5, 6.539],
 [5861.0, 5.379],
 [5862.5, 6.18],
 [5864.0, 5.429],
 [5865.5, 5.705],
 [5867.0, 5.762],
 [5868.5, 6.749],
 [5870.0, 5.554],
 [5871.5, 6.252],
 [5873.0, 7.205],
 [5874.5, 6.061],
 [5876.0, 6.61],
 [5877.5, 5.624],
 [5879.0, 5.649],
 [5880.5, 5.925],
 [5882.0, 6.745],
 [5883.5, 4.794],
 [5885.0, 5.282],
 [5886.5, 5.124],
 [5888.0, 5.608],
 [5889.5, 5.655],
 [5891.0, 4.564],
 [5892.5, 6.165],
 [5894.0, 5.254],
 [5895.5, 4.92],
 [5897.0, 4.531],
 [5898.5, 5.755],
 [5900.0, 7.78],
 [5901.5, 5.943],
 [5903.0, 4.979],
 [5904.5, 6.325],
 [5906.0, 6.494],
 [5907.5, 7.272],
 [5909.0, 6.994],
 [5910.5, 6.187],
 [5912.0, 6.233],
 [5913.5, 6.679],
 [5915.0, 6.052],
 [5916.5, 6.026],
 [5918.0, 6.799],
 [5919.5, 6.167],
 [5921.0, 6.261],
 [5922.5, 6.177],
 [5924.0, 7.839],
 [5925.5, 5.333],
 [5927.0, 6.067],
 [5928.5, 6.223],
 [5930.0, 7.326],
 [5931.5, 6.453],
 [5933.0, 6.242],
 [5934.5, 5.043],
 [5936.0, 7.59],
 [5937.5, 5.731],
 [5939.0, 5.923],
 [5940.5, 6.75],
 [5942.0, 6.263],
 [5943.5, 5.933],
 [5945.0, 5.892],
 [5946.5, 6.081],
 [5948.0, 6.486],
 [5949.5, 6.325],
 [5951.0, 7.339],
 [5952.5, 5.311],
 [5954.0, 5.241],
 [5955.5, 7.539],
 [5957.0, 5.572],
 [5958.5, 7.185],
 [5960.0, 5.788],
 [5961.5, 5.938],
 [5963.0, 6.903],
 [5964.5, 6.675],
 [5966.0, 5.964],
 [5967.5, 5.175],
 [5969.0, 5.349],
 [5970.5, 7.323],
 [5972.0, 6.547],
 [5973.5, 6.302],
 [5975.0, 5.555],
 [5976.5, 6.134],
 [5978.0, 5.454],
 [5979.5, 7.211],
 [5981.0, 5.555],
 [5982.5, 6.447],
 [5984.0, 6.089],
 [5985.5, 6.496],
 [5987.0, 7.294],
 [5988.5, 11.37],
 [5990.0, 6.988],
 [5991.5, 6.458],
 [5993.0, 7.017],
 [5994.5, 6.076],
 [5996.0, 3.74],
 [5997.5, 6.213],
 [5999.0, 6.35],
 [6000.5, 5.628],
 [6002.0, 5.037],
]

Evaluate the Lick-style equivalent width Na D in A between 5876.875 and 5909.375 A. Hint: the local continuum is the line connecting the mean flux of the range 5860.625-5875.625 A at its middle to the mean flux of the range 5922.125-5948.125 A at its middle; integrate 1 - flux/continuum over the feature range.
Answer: 2.0 A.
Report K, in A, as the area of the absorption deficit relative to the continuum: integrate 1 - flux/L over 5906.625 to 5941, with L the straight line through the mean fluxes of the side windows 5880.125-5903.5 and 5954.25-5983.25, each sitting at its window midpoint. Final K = -3.3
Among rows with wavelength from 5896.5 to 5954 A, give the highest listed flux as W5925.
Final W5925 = 7.839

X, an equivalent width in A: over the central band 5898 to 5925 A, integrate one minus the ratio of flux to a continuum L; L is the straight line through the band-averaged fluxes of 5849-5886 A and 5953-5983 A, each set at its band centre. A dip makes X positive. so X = -1.3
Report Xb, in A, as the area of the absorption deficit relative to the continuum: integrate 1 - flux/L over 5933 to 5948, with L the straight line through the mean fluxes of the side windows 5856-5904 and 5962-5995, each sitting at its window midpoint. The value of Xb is 0.3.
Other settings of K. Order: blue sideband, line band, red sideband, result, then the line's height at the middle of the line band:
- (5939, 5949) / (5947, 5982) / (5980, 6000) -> 1.0 A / 6.39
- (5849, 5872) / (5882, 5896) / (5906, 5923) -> 2.2 A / 6.33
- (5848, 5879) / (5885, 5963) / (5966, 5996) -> 2.7 A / 6.36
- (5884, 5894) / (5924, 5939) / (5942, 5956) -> -0.8 A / 5.97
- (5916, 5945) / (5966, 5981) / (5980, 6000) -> 1.0 A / 6.53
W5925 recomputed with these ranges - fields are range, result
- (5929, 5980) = 7.59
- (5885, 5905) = 7.78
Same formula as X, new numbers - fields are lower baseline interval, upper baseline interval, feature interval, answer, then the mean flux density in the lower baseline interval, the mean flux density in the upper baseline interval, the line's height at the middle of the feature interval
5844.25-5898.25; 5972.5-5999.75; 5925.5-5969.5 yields 0.6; 5.92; 6.49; 6.3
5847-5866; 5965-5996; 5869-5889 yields 1.3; 6.25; 6.47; 6.29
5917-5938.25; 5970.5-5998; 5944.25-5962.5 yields 0.6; 6.37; 6.52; 6.44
